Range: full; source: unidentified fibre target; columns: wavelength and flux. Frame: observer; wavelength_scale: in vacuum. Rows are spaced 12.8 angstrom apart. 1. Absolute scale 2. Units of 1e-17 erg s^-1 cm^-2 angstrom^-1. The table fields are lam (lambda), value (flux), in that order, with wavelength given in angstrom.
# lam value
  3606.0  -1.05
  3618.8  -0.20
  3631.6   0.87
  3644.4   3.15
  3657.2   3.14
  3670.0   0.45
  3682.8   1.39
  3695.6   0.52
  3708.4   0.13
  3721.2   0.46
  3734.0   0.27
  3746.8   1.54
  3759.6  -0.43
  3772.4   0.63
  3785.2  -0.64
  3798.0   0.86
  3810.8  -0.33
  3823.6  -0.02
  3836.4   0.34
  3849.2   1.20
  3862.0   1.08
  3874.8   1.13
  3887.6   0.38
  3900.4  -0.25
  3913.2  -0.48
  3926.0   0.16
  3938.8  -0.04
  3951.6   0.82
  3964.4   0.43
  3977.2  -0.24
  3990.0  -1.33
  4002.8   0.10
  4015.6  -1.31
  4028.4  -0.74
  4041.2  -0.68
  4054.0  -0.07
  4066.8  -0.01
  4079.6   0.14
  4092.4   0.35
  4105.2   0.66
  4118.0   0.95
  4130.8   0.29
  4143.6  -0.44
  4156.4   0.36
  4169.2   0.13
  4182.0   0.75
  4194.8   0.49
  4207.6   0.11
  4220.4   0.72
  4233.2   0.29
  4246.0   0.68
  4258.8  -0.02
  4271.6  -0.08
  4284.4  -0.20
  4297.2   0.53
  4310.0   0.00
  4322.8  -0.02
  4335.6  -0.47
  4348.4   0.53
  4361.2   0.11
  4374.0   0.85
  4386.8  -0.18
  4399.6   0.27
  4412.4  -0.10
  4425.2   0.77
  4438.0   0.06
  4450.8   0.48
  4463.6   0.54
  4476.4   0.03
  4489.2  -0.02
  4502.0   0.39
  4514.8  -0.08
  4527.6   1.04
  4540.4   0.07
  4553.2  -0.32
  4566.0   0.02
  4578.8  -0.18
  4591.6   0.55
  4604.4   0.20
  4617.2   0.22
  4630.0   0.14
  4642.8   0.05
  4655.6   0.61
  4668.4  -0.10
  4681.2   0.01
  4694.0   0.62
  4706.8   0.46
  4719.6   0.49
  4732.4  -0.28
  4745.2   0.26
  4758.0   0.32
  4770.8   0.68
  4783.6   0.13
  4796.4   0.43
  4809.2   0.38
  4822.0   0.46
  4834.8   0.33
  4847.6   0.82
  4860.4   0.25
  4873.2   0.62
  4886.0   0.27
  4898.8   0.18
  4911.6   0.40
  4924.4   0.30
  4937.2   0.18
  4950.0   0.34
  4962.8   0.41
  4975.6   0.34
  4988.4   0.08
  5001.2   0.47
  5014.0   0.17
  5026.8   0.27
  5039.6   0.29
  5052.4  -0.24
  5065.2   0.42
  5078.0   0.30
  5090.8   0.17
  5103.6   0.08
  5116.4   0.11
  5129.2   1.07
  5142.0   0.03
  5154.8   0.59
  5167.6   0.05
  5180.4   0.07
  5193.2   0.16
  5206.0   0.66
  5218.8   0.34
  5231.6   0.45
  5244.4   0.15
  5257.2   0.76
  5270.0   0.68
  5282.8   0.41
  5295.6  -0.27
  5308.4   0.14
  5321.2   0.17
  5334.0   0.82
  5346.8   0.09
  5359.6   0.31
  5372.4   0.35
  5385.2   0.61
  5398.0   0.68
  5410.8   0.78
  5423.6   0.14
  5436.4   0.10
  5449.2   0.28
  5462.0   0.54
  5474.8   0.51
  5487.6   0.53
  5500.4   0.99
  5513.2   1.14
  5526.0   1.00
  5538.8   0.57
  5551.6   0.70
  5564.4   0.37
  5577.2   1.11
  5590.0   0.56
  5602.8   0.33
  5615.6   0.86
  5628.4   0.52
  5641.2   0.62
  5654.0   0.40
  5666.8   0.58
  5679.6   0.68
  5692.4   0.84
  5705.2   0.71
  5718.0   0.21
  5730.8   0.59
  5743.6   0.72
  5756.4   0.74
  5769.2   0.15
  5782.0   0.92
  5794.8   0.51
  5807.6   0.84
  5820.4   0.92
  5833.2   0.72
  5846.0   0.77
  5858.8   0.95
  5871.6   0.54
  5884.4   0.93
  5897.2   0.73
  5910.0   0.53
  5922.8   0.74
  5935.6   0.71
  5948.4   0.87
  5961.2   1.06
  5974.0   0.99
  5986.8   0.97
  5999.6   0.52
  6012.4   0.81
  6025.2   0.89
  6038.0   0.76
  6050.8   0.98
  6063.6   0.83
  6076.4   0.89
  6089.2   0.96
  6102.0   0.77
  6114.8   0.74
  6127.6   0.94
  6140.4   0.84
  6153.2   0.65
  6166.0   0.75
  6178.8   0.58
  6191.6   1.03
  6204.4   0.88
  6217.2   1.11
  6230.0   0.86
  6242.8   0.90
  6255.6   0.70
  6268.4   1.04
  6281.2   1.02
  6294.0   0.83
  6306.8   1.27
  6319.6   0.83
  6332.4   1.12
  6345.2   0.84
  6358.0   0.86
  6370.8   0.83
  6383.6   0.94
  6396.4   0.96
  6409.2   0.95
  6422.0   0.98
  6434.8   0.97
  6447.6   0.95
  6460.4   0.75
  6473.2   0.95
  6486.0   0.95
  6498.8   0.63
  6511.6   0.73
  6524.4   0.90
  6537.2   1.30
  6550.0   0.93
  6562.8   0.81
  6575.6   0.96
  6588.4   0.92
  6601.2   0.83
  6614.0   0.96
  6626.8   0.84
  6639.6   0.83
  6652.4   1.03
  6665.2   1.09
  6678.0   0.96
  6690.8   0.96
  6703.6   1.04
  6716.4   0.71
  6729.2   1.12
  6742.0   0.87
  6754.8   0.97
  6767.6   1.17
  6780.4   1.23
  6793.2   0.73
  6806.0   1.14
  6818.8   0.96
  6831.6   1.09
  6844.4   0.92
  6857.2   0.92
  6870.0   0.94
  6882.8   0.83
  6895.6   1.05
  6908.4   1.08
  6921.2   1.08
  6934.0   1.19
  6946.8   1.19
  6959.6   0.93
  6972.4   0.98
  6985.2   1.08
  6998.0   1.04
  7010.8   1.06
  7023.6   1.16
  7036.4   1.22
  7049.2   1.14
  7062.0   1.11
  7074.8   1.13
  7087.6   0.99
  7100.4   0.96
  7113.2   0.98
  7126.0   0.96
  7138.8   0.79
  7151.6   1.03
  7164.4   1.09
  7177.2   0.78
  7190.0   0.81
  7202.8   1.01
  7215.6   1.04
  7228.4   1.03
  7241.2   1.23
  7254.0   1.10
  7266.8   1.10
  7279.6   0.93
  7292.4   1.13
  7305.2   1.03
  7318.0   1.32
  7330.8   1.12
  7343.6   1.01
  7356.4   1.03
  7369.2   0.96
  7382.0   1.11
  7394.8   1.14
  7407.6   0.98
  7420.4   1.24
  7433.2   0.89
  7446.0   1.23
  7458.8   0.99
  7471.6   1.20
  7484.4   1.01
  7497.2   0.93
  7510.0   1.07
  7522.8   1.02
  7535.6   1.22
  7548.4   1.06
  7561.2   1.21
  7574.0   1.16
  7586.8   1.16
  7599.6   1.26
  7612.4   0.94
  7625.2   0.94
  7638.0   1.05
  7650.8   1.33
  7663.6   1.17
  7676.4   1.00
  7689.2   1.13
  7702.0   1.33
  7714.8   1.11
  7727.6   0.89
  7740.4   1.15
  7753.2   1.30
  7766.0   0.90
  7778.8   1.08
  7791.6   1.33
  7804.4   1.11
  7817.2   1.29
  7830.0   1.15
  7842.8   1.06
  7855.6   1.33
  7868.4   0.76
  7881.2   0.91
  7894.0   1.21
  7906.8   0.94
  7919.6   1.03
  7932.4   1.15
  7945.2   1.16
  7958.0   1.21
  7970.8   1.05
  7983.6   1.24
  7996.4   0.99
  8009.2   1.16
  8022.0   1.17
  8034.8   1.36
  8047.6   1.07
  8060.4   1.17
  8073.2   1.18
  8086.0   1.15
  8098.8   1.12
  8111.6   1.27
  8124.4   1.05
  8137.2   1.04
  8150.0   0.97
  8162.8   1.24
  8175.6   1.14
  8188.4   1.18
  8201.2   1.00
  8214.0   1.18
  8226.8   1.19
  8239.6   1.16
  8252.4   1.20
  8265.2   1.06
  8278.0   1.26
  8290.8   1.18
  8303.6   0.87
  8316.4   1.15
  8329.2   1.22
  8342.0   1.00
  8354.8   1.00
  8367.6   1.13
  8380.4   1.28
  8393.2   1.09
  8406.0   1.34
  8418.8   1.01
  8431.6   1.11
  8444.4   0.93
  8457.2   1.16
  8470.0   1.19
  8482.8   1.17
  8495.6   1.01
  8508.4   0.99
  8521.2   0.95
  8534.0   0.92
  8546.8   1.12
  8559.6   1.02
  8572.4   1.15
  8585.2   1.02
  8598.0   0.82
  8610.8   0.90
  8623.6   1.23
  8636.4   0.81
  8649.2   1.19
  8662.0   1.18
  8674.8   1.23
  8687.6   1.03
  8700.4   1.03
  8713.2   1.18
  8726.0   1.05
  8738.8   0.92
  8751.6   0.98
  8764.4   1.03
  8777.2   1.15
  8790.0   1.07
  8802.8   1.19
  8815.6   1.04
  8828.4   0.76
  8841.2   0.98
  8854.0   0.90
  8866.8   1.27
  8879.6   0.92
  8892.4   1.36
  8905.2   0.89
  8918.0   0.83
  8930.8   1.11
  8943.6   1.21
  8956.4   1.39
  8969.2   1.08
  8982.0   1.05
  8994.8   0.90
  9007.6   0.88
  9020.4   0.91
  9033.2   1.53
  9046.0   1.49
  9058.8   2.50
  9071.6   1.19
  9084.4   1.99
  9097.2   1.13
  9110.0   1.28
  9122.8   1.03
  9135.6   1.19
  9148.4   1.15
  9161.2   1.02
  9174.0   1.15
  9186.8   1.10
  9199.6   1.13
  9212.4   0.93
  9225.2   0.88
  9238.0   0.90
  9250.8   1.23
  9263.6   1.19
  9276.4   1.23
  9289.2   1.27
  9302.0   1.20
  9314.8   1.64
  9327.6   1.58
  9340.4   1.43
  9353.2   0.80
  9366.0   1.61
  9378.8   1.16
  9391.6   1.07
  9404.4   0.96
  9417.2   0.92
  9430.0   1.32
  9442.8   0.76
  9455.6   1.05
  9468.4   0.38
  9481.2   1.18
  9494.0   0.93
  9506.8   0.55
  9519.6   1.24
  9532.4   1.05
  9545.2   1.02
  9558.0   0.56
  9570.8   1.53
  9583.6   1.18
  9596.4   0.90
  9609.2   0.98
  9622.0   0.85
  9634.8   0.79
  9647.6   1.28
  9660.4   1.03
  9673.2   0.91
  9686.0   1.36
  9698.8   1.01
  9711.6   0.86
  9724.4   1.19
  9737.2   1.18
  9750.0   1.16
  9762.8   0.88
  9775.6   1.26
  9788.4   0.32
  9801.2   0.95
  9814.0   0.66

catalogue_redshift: 0.38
